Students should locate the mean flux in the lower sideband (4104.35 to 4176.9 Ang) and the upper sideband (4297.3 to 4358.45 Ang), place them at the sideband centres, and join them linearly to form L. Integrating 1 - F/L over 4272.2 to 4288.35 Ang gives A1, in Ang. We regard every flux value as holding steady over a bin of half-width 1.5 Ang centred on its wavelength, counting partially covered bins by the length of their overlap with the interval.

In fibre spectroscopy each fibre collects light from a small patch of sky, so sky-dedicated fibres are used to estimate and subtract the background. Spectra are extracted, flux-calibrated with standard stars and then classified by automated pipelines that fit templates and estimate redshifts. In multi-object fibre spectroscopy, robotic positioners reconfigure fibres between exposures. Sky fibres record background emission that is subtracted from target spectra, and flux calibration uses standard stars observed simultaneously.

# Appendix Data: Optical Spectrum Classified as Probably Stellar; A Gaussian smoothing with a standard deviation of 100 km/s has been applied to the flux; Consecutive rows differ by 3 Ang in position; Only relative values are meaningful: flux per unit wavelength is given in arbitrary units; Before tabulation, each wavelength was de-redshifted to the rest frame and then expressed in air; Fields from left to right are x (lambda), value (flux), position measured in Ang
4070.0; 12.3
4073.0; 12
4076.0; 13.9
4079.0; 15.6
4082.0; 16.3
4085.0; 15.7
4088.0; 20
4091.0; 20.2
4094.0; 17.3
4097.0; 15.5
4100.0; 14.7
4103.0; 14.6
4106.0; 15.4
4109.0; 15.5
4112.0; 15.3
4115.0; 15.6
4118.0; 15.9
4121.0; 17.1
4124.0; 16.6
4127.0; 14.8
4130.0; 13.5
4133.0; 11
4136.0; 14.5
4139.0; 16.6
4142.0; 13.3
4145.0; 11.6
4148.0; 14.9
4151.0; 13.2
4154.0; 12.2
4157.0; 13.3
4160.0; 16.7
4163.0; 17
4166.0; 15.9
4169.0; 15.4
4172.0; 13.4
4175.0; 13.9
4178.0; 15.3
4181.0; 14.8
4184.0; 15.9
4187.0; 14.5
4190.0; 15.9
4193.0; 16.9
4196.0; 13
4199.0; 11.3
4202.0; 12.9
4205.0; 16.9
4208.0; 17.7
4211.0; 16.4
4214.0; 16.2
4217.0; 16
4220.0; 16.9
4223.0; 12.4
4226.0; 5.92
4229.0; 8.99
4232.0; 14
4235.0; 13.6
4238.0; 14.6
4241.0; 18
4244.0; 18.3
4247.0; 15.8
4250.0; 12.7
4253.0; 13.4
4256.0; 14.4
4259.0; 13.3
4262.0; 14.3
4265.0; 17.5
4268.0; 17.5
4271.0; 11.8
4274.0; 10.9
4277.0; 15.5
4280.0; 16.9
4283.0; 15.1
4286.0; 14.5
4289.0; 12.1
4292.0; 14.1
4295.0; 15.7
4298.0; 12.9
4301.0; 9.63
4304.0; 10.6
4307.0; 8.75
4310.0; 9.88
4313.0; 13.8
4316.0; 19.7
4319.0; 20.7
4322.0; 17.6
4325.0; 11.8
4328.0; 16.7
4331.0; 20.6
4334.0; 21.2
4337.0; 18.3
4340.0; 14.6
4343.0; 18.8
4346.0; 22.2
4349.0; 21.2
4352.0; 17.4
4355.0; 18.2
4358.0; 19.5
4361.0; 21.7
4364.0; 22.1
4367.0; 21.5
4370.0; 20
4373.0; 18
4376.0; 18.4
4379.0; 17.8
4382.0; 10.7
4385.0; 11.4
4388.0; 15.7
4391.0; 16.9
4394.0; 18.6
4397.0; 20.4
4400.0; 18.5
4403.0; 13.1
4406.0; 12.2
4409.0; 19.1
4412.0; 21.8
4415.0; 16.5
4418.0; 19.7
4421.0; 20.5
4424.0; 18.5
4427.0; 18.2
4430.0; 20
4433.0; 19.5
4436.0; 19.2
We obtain 1.57 Ang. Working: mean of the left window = 14.7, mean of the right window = 16.4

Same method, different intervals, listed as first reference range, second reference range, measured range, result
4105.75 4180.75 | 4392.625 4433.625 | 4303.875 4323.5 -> 2.7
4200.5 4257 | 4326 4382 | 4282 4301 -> 3.5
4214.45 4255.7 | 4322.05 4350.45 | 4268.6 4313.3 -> 9.4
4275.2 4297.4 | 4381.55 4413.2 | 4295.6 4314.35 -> 4.8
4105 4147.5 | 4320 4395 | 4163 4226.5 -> 3.6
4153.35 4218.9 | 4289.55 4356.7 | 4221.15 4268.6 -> 4.7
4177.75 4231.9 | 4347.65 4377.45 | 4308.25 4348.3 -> 2.7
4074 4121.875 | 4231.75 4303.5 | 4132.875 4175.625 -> 3.4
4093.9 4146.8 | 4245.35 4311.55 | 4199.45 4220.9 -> -2.7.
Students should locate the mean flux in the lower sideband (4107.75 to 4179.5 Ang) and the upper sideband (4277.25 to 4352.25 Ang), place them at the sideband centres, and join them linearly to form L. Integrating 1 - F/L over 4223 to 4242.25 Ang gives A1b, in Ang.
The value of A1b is 3.6 Ang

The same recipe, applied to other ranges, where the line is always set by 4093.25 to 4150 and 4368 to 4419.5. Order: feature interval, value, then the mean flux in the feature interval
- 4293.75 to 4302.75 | 2.03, 12.6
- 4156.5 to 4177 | 0.08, 15.2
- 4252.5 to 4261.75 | 1.24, 13.8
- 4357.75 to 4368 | -2.81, 21.4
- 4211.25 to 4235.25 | 3.88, 13.1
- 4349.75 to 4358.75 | -0.96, 18.5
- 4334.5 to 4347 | -1.45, 18.5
